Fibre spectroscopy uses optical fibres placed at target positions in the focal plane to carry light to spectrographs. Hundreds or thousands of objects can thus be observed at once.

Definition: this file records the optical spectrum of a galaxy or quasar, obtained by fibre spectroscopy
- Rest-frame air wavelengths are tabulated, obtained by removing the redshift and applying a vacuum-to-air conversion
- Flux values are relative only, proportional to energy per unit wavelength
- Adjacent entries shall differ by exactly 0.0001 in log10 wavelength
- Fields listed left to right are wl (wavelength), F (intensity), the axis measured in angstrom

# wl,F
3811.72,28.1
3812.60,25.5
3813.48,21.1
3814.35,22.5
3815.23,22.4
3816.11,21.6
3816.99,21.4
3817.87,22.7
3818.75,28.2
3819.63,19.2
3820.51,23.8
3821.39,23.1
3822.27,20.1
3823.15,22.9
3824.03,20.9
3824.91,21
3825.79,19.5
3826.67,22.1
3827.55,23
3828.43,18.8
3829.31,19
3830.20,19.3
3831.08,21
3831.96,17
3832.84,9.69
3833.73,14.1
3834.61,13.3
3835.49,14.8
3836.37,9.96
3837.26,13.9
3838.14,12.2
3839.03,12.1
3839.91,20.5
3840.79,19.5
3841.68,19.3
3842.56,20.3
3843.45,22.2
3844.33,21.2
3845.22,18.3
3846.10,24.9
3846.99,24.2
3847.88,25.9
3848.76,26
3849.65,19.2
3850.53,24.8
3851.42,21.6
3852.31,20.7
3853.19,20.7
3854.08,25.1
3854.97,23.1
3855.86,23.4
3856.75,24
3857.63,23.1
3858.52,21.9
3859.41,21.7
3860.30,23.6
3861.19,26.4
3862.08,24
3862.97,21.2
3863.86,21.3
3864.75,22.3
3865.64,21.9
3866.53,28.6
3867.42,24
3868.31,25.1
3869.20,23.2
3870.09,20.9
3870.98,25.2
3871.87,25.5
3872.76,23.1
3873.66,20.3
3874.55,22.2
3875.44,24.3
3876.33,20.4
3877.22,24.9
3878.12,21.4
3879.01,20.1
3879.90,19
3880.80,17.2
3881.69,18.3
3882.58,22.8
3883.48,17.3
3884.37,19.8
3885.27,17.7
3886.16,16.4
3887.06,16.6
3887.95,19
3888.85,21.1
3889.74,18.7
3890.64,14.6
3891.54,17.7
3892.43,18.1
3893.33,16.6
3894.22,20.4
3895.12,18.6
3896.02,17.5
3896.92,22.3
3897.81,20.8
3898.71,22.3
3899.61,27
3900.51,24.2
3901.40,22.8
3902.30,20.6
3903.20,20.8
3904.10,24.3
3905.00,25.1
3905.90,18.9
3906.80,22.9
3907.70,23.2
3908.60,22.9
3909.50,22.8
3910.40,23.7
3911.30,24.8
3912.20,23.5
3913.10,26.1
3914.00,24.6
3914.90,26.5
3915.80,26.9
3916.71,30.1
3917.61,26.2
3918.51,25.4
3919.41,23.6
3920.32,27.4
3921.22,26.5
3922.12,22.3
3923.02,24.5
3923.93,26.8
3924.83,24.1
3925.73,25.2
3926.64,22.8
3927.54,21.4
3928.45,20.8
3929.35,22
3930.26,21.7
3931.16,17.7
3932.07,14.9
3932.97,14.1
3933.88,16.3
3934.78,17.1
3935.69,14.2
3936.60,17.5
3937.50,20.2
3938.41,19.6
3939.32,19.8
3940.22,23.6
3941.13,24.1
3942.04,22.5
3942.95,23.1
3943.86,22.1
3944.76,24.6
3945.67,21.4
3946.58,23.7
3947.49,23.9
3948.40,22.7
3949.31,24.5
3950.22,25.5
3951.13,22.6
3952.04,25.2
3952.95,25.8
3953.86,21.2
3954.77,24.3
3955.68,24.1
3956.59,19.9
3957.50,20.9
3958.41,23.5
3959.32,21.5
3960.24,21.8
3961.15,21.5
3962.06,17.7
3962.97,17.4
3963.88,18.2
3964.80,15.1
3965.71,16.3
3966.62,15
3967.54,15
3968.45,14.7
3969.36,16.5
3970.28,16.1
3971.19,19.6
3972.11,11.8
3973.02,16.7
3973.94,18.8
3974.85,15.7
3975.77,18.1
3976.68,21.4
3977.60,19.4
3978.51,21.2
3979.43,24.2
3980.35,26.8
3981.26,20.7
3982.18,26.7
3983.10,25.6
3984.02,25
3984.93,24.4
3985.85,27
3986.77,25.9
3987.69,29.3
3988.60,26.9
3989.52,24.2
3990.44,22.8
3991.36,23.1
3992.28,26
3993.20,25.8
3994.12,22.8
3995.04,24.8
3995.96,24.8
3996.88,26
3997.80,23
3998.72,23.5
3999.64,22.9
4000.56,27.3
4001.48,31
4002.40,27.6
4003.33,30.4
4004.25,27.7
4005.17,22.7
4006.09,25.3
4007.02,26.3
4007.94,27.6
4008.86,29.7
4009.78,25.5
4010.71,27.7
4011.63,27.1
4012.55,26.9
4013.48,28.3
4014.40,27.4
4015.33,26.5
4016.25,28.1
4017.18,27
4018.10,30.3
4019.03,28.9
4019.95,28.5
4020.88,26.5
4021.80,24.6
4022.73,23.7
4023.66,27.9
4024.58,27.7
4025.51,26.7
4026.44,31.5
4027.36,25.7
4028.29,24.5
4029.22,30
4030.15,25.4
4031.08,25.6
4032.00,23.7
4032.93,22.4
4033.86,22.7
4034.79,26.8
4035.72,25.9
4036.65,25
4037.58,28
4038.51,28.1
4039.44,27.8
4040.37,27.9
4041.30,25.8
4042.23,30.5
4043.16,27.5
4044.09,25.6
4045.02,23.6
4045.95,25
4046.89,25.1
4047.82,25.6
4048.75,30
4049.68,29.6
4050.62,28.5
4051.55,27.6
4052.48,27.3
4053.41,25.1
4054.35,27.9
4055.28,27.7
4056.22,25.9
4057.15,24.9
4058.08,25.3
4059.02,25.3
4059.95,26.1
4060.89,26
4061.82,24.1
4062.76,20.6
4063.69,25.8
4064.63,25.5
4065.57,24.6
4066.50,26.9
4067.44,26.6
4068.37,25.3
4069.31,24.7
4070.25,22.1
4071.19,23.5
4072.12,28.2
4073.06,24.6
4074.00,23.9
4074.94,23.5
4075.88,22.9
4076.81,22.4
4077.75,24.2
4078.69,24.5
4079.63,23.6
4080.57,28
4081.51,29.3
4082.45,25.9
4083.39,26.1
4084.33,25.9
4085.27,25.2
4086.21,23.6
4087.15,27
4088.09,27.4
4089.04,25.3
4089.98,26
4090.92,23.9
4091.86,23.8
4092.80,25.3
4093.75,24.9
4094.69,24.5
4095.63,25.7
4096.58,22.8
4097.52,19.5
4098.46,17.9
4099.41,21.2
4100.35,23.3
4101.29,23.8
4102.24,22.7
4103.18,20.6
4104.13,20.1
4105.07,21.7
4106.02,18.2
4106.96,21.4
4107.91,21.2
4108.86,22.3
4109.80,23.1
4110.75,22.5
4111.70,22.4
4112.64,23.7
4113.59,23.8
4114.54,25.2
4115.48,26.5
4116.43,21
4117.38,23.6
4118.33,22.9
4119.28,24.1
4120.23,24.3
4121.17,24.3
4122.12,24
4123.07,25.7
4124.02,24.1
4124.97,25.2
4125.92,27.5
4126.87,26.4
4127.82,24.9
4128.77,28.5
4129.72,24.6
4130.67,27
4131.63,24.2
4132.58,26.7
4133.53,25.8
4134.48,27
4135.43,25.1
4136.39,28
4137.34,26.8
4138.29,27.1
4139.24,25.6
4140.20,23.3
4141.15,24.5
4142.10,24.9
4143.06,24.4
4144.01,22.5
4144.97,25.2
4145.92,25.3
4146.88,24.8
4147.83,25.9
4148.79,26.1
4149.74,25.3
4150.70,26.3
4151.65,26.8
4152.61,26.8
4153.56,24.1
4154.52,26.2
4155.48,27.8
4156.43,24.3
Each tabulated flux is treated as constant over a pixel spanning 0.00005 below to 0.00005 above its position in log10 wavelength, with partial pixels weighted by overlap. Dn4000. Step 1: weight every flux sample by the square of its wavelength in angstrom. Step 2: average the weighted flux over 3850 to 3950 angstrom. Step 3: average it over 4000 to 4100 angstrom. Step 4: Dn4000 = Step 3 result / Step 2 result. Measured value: 1.27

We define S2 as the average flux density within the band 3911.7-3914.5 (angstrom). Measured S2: 24.8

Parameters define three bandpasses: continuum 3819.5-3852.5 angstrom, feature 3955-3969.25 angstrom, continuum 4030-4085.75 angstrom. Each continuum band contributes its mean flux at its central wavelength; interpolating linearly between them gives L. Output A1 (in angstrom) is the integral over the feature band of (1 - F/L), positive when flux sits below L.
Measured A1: 2.6 angstrom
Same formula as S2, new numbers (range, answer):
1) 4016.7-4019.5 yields 28.7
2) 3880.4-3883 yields 19.5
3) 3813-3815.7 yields 22.1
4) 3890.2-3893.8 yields 16.8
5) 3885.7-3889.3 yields 18.3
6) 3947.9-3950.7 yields 24.2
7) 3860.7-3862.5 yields 25.2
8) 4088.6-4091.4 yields 25.1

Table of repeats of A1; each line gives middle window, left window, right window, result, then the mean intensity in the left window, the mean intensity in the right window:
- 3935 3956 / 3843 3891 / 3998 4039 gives 1.7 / 21.9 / 26.7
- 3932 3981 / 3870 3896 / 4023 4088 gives 5.1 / 19.9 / 25.9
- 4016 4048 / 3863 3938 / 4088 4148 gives -4.7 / 21.7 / 24.1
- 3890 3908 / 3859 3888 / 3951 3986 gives 0.4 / 21.7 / 20.4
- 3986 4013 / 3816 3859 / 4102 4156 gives -4.0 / 20.3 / 24.6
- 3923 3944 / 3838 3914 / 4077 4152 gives 1.6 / 21.6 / 24.5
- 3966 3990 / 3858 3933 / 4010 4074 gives 3.5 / 22.1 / 26.3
